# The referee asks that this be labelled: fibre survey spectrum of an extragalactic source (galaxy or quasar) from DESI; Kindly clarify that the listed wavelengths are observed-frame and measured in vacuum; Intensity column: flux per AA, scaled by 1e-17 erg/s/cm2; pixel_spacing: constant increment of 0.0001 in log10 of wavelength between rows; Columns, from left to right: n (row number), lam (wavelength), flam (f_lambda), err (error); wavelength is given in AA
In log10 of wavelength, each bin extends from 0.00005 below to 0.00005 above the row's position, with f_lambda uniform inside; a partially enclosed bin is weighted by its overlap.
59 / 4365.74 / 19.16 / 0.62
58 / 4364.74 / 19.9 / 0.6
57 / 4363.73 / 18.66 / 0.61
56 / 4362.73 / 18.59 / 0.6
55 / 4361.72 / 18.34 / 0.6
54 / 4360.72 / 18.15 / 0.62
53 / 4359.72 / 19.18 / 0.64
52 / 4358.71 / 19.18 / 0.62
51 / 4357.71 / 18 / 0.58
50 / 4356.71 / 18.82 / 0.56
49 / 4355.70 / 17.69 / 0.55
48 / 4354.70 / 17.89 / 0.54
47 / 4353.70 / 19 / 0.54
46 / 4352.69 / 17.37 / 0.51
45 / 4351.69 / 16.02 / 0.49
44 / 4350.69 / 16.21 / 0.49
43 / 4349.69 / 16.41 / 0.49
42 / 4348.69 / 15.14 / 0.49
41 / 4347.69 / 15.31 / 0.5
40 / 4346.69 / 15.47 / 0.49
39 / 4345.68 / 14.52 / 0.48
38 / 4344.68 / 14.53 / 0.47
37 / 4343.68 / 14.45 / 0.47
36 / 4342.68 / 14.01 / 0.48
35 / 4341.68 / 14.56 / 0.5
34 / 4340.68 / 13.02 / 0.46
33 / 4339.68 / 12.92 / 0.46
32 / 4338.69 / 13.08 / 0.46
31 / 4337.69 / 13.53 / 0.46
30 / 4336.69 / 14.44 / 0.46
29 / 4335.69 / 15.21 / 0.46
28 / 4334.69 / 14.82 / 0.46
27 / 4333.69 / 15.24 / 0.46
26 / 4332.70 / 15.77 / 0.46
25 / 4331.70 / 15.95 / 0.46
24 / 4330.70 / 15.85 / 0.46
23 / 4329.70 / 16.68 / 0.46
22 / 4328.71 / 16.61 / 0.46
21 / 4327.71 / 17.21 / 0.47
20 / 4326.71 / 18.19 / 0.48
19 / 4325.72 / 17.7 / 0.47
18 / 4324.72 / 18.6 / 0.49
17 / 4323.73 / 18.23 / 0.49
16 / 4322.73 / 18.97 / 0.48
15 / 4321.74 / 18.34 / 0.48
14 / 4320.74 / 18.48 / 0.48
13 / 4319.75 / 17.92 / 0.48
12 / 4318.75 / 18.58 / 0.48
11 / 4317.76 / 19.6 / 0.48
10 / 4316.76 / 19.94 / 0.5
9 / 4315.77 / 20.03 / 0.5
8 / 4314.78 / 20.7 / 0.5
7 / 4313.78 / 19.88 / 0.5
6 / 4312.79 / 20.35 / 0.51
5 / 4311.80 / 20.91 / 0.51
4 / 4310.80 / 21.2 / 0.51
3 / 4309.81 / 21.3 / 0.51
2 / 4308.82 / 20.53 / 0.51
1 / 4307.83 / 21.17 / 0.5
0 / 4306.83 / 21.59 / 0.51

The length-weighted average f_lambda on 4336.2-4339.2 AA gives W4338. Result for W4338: 13.7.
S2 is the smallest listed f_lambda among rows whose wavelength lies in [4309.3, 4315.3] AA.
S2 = 19.88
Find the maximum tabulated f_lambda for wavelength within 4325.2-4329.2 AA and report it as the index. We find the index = 18.19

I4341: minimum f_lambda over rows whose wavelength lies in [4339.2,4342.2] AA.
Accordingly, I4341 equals 12.92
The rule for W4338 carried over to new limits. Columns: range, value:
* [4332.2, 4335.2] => 15.3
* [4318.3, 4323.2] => 18.5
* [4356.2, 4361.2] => 18.7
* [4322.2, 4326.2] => 18.4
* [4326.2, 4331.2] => 16.9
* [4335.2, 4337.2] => 14.8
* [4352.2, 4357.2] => 18.1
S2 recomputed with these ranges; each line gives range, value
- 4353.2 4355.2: 17.89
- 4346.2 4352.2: 15.14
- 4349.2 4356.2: 16.02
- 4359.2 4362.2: 18.15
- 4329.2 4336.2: 14.82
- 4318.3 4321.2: 17.92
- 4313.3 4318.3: 19.6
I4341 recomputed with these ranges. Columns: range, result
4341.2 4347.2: 14.01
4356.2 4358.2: 18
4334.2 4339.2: 13.08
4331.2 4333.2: 15.77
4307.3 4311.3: 20.53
